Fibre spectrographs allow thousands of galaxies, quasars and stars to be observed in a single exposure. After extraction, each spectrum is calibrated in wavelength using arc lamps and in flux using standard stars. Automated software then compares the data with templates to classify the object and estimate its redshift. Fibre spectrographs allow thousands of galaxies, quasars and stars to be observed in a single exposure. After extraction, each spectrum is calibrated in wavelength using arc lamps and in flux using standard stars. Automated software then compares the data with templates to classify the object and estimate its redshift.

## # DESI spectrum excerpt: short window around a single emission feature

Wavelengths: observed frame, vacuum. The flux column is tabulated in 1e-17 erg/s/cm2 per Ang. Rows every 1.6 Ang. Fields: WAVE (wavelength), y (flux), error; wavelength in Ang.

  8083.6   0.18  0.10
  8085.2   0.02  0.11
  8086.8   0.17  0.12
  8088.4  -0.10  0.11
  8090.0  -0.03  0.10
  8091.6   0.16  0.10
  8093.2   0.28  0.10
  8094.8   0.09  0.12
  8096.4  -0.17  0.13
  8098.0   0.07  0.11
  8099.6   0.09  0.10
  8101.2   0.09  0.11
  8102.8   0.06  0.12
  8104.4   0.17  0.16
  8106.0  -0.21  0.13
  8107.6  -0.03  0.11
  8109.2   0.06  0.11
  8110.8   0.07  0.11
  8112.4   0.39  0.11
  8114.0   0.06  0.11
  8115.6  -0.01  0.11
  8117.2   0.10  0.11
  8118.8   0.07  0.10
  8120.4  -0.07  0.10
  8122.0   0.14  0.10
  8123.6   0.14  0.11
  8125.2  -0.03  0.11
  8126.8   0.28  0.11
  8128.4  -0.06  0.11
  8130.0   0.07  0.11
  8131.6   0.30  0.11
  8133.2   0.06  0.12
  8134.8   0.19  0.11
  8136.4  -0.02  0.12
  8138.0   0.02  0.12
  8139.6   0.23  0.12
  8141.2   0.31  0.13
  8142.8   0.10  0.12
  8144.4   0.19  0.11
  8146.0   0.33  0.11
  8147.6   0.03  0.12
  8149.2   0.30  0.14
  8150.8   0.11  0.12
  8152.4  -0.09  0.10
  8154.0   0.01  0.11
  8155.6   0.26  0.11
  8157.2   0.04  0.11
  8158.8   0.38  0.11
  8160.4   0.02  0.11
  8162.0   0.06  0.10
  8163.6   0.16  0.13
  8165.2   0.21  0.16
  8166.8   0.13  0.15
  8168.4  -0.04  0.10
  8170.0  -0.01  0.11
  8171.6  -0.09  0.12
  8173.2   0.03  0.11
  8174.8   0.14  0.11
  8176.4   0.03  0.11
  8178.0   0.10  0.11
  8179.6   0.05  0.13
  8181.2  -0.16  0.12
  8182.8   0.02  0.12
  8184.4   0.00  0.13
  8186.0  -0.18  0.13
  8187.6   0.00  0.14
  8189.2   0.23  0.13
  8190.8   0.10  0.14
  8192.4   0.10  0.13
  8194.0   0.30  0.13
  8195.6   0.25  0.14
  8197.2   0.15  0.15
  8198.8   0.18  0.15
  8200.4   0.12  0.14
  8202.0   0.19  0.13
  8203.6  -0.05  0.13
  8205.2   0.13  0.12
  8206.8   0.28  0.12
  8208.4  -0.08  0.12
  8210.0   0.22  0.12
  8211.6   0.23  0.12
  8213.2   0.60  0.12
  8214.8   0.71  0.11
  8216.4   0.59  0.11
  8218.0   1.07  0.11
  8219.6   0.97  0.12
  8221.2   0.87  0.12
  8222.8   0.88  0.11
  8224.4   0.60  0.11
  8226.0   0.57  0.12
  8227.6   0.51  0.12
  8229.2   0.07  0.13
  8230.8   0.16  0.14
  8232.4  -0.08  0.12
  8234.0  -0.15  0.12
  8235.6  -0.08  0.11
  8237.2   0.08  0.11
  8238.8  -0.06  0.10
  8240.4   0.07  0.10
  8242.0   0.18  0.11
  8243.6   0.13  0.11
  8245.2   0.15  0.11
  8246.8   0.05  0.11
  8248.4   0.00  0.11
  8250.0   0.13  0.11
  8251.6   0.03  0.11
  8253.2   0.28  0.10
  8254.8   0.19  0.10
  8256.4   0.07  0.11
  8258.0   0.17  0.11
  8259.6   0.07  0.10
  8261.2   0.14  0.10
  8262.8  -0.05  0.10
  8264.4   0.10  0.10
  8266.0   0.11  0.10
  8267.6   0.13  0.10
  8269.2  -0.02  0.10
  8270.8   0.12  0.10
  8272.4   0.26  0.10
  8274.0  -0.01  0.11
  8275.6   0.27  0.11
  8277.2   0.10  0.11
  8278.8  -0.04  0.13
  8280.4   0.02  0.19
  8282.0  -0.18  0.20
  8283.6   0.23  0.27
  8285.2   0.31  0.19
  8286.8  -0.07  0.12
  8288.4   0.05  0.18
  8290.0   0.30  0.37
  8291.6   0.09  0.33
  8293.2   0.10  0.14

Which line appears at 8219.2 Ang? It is [O II] 3727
